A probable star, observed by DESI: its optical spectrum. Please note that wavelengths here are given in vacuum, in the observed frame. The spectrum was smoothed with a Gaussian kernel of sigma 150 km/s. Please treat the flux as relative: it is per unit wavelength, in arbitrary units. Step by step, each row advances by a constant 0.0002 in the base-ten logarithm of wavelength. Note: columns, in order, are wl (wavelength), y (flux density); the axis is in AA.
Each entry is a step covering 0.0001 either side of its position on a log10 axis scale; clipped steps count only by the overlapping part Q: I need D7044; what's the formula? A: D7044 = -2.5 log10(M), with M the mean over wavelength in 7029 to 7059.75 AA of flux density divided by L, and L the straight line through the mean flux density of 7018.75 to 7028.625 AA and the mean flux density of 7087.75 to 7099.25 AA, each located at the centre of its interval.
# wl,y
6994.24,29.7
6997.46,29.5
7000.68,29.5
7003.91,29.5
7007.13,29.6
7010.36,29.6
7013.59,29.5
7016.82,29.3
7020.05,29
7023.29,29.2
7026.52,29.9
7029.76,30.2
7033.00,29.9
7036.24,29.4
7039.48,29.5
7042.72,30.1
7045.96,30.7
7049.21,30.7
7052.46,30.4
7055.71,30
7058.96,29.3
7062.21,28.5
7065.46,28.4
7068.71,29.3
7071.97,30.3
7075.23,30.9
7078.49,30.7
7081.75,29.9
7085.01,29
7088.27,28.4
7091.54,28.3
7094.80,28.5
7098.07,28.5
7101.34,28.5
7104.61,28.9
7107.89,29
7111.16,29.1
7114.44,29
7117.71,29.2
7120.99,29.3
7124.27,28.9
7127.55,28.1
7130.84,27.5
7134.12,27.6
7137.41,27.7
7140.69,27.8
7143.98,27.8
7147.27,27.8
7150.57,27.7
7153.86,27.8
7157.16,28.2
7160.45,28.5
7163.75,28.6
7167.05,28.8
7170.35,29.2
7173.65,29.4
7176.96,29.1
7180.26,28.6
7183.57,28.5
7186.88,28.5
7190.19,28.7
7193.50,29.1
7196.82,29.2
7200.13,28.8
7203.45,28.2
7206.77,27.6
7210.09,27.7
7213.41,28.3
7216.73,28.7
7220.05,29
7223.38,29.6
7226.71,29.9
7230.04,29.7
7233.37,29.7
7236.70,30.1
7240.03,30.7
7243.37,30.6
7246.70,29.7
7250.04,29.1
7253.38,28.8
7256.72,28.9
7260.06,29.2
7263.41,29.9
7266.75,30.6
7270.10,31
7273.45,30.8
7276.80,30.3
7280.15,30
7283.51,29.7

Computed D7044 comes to -0.03 mag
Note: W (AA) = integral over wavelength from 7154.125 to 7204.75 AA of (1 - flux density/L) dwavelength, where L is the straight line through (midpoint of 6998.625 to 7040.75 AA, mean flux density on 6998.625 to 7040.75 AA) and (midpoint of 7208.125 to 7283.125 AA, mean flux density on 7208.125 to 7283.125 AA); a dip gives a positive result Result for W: 1.5 AA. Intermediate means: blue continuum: 29.5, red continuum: 29.6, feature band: 28.7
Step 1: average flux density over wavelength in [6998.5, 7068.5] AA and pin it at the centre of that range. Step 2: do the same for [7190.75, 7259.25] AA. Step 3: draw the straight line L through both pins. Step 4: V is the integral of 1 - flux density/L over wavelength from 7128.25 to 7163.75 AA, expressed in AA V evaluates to 1.8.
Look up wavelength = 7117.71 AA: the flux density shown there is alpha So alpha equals 29.2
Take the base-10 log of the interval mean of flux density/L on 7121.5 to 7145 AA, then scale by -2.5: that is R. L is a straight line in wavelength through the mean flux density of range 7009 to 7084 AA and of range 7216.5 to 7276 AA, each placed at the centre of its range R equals 0.07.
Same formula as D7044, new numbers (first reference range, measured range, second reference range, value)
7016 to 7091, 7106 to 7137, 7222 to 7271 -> 0.04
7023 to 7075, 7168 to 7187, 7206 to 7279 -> 0.03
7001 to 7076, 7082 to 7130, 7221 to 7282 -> 0.04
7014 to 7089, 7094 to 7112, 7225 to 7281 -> 0.04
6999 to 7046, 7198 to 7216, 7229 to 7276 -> 0.06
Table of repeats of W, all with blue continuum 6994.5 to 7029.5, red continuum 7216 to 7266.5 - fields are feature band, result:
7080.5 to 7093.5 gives 0.3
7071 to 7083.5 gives -0.4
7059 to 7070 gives 0.3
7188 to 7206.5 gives 0.6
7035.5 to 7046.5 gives -0.1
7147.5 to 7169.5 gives 1.0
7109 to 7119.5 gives 0.2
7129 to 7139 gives 0.7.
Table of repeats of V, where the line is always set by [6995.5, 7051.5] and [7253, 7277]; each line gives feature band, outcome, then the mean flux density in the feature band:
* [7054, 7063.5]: 0.14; 29.3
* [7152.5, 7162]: 0.54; 28.2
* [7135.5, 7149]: 0.94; 27.8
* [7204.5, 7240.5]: 0.98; 29.1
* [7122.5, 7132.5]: 0.55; 28.2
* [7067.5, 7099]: 0.41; 29.4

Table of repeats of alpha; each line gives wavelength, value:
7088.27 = 28.4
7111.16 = 29.1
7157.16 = 28.2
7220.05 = 29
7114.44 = 29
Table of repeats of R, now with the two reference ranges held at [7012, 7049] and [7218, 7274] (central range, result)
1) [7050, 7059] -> -0.012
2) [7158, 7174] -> 0.035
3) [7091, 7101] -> 0.048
